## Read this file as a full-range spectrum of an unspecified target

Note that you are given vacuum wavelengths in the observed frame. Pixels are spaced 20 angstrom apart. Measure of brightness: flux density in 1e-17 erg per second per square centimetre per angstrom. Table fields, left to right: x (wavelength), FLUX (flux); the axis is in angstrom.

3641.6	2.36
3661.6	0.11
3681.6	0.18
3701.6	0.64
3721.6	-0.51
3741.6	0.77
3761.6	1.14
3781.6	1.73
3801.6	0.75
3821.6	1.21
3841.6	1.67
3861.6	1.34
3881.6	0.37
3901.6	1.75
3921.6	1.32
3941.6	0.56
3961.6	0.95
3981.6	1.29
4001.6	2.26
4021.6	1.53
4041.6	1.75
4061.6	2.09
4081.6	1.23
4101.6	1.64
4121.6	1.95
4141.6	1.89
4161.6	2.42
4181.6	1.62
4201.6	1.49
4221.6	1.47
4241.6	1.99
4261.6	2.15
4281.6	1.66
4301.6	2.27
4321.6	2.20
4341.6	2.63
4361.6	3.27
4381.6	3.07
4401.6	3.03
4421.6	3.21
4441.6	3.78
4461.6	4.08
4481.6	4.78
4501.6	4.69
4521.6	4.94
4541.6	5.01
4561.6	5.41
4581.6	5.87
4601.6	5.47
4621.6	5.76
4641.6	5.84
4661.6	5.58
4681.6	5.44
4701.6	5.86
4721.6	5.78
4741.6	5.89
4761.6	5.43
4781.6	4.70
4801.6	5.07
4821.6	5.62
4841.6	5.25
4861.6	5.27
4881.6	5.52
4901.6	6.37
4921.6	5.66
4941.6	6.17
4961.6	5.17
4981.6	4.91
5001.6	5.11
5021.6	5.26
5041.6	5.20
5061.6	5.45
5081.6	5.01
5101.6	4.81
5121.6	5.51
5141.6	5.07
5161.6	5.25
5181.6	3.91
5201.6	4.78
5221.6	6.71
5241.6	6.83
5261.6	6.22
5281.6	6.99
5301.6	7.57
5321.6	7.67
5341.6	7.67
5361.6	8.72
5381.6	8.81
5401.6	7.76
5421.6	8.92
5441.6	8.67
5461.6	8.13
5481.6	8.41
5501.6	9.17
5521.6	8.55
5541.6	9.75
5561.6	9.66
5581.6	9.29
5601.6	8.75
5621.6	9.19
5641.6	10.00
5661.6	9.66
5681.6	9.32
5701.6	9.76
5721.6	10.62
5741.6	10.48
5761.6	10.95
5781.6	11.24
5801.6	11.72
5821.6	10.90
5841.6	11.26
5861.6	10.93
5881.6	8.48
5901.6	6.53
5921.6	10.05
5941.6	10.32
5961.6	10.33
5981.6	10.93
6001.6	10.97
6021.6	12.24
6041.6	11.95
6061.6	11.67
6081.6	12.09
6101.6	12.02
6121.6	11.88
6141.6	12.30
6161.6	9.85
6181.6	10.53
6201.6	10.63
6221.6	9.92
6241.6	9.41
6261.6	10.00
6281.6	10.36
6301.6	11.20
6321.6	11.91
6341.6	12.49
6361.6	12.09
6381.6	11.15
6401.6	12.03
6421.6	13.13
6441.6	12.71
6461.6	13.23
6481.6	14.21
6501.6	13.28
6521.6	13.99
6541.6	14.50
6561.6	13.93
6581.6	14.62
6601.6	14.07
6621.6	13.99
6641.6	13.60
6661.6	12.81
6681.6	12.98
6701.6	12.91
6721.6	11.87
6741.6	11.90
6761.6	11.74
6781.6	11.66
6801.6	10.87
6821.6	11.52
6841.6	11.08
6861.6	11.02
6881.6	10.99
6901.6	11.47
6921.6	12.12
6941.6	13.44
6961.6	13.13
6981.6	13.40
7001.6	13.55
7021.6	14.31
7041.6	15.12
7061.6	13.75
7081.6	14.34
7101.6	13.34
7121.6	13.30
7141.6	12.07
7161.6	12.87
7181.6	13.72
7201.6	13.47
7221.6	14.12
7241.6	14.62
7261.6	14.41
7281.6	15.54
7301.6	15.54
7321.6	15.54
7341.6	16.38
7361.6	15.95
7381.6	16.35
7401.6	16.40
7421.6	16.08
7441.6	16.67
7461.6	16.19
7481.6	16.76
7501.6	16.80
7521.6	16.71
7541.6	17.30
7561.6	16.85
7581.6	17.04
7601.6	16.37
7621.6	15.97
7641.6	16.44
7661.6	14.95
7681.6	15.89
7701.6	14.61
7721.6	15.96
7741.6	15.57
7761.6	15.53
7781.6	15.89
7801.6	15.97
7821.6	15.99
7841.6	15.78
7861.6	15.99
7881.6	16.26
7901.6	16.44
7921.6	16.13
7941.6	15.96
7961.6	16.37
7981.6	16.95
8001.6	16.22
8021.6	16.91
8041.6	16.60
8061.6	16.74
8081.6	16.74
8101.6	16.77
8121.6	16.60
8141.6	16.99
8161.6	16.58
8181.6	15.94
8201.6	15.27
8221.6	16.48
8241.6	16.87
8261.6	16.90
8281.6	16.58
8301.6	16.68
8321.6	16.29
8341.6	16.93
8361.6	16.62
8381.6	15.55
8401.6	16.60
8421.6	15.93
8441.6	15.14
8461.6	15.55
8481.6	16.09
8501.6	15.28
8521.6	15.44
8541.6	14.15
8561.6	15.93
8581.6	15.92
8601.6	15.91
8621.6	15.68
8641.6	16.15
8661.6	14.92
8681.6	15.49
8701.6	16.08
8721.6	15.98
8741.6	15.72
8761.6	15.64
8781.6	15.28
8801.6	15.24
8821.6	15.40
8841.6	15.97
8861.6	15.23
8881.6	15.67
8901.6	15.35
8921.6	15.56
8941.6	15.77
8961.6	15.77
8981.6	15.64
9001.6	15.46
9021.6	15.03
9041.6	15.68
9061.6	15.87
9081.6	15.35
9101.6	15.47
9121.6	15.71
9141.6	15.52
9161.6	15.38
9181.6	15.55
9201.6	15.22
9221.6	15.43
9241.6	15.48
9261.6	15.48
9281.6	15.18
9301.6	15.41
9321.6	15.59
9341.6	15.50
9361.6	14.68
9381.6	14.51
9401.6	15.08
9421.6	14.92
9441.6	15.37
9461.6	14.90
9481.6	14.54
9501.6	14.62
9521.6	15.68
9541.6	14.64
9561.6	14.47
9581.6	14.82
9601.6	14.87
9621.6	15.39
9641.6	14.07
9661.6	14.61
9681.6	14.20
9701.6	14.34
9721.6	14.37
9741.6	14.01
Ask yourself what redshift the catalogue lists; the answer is 0.000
